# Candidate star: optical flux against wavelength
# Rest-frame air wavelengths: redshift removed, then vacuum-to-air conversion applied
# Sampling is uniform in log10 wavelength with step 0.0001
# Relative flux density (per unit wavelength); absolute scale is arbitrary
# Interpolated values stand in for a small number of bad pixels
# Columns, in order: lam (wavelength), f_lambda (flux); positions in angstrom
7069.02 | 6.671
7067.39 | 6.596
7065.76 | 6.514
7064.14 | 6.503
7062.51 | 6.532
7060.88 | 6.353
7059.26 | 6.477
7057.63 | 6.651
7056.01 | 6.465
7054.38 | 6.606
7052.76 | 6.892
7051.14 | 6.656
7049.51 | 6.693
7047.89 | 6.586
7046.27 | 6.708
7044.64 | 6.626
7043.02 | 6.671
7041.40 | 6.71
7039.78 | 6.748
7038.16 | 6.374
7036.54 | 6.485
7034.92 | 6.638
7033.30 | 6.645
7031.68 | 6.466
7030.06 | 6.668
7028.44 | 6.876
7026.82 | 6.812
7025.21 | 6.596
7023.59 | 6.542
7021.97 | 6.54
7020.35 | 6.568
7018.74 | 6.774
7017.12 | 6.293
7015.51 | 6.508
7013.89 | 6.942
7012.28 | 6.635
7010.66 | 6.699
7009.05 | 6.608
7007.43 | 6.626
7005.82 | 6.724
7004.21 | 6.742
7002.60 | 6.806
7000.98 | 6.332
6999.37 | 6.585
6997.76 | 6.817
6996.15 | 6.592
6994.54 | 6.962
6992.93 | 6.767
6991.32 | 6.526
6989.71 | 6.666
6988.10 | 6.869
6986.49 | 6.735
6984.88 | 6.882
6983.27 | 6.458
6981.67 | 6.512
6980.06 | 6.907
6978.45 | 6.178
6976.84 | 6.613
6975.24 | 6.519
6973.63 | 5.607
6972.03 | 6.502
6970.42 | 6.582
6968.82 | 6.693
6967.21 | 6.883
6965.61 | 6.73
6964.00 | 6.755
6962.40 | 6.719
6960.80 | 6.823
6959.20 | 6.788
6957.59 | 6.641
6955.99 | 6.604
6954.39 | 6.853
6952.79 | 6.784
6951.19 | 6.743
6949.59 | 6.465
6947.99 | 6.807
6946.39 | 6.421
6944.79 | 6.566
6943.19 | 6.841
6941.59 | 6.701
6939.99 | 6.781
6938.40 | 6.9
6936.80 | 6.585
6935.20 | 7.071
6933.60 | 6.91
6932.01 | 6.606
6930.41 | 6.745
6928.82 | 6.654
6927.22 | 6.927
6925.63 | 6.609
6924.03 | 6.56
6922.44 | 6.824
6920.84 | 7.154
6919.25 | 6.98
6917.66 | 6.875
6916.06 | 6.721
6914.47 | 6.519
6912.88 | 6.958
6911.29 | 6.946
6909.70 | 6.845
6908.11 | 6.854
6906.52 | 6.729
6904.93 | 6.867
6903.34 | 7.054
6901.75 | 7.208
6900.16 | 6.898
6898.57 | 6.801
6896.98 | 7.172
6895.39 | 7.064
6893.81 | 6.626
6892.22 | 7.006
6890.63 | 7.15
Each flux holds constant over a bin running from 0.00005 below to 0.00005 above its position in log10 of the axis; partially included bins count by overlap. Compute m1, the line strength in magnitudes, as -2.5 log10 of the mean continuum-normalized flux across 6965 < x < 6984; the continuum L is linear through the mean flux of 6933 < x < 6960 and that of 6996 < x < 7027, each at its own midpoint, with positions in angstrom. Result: 0.03 mag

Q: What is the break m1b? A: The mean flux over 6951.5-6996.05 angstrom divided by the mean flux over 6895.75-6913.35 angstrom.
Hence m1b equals 1.0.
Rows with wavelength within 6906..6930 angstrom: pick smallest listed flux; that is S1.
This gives 6.519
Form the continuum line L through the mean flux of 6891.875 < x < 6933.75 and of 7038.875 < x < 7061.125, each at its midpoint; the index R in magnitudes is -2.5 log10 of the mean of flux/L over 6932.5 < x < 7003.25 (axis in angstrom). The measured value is 0.02 mag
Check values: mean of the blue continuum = 6.85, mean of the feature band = 6.67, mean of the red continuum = 6.64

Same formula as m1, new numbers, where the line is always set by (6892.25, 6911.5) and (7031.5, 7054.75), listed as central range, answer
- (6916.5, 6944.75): 0.011 mag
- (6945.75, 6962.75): 0.019 mag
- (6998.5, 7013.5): 0.011 mag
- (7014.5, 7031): 0.010 mag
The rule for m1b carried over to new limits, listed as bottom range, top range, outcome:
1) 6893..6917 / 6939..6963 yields 0.97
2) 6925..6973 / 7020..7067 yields 0.98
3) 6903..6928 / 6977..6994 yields 0.97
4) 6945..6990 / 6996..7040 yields 1.00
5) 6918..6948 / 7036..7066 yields 0.97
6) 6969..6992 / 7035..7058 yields 1.01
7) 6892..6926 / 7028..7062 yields 0.96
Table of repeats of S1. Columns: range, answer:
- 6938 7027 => 5.607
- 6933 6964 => 6.421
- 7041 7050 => 6.586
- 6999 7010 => 6.332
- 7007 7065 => 6.293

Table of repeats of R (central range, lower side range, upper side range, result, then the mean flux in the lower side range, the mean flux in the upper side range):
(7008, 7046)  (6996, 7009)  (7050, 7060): 0.00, 6.65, 6.63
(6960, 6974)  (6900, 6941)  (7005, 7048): 0.02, 6.84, 6.63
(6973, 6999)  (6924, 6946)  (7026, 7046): 0.01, 6.75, 6.65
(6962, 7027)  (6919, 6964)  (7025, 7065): 0.01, 6.75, 6.62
